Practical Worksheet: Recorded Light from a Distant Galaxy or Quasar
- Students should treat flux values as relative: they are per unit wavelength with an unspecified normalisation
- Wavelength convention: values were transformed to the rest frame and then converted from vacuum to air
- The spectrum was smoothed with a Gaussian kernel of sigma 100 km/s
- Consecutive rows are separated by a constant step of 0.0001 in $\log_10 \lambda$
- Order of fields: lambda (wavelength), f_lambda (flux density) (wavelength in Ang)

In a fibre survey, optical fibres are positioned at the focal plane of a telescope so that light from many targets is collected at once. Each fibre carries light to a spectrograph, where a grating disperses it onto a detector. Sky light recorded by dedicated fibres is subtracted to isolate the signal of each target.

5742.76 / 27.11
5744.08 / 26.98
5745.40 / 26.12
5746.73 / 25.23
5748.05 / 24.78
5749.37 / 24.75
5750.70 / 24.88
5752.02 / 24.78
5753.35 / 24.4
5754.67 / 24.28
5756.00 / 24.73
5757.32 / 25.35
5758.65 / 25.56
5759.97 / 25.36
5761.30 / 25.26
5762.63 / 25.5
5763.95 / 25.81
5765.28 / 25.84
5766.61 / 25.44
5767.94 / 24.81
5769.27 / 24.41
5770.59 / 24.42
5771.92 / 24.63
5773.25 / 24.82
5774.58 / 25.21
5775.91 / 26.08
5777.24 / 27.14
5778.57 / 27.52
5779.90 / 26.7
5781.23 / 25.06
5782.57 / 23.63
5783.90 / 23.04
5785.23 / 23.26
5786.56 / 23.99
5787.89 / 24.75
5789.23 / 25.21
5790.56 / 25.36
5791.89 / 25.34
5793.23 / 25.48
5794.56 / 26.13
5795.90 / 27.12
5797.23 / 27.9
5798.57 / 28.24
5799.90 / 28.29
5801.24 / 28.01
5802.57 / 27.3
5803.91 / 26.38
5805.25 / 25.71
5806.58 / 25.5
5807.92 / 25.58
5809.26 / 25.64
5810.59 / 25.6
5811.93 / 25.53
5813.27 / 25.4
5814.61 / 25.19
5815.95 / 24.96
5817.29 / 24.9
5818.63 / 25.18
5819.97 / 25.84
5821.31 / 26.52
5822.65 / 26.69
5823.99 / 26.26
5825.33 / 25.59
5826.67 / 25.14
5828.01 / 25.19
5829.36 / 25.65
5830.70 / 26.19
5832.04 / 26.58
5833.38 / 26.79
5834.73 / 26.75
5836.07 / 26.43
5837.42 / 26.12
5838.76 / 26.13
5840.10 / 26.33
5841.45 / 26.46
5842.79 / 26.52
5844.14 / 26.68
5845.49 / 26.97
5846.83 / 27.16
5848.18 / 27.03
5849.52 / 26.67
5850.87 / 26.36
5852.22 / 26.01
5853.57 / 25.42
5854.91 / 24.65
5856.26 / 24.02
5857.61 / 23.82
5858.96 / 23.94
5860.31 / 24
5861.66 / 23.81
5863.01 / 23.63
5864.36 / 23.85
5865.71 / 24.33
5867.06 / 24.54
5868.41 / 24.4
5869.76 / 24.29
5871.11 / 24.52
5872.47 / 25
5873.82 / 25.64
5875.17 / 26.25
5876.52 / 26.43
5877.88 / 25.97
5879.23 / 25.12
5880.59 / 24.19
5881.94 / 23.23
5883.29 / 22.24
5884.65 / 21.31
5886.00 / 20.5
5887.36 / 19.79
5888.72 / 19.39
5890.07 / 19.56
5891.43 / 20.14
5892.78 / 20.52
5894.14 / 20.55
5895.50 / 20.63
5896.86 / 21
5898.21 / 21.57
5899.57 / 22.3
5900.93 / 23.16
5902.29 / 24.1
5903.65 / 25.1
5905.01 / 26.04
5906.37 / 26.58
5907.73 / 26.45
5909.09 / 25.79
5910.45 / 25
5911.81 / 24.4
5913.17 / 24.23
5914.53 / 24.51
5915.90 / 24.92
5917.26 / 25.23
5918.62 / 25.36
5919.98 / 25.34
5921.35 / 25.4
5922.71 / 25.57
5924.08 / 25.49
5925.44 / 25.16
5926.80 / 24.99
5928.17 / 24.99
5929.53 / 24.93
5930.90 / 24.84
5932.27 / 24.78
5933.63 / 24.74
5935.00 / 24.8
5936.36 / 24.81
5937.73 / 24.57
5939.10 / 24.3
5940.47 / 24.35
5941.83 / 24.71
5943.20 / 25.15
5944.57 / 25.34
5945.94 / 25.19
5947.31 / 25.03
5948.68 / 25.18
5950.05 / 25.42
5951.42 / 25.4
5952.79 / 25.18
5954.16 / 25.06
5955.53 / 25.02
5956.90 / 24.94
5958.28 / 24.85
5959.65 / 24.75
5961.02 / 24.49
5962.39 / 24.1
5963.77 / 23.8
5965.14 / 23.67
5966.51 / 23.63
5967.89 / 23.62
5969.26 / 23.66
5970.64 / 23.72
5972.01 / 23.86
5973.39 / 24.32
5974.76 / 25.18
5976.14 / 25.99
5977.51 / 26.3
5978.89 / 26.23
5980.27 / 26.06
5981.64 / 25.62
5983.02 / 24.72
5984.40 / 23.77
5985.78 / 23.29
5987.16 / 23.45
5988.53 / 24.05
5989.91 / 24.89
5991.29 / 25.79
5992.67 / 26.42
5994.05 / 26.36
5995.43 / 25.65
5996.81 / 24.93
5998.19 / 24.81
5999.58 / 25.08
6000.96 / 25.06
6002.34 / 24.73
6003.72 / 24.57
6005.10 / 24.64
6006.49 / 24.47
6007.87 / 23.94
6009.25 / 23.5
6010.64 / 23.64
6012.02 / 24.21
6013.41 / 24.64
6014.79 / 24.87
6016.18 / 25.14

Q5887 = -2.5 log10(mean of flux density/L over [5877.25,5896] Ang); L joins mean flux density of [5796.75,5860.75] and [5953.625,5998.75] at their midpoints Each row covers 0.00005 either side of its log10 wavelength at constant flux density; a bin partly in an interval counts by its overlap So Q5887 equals 0.179 mag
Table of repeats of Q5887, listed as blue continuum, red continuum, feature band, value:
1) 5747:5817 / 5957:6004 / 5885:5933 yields 0.06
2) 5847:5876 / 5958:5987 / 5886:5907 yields 0.13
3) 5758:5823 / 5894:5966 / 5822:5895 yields 0.02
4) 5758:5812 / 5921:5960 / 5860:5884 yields 0.03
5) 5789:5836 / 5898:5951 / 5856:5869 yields 0.07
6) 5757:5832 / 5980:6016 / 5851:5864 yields 0.04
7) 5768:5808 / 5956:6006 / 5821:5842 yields -0.03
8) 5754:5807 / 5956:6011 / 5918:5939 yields 0.00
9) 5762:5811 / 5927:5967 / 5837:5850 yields -0.05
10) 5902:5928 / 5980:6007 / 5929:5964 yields 0.01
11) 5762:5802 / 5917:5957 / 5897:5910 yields 0.03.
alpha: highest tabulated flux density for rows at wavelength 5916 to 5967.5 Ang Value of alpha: 25.57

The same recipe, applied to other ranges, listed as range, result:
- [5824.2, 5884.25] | 27.16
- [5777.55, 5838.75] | 28.29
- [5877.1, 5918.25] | 26.58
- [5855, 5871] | 24.54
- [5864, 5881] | 26.43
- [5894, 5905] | 25.1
